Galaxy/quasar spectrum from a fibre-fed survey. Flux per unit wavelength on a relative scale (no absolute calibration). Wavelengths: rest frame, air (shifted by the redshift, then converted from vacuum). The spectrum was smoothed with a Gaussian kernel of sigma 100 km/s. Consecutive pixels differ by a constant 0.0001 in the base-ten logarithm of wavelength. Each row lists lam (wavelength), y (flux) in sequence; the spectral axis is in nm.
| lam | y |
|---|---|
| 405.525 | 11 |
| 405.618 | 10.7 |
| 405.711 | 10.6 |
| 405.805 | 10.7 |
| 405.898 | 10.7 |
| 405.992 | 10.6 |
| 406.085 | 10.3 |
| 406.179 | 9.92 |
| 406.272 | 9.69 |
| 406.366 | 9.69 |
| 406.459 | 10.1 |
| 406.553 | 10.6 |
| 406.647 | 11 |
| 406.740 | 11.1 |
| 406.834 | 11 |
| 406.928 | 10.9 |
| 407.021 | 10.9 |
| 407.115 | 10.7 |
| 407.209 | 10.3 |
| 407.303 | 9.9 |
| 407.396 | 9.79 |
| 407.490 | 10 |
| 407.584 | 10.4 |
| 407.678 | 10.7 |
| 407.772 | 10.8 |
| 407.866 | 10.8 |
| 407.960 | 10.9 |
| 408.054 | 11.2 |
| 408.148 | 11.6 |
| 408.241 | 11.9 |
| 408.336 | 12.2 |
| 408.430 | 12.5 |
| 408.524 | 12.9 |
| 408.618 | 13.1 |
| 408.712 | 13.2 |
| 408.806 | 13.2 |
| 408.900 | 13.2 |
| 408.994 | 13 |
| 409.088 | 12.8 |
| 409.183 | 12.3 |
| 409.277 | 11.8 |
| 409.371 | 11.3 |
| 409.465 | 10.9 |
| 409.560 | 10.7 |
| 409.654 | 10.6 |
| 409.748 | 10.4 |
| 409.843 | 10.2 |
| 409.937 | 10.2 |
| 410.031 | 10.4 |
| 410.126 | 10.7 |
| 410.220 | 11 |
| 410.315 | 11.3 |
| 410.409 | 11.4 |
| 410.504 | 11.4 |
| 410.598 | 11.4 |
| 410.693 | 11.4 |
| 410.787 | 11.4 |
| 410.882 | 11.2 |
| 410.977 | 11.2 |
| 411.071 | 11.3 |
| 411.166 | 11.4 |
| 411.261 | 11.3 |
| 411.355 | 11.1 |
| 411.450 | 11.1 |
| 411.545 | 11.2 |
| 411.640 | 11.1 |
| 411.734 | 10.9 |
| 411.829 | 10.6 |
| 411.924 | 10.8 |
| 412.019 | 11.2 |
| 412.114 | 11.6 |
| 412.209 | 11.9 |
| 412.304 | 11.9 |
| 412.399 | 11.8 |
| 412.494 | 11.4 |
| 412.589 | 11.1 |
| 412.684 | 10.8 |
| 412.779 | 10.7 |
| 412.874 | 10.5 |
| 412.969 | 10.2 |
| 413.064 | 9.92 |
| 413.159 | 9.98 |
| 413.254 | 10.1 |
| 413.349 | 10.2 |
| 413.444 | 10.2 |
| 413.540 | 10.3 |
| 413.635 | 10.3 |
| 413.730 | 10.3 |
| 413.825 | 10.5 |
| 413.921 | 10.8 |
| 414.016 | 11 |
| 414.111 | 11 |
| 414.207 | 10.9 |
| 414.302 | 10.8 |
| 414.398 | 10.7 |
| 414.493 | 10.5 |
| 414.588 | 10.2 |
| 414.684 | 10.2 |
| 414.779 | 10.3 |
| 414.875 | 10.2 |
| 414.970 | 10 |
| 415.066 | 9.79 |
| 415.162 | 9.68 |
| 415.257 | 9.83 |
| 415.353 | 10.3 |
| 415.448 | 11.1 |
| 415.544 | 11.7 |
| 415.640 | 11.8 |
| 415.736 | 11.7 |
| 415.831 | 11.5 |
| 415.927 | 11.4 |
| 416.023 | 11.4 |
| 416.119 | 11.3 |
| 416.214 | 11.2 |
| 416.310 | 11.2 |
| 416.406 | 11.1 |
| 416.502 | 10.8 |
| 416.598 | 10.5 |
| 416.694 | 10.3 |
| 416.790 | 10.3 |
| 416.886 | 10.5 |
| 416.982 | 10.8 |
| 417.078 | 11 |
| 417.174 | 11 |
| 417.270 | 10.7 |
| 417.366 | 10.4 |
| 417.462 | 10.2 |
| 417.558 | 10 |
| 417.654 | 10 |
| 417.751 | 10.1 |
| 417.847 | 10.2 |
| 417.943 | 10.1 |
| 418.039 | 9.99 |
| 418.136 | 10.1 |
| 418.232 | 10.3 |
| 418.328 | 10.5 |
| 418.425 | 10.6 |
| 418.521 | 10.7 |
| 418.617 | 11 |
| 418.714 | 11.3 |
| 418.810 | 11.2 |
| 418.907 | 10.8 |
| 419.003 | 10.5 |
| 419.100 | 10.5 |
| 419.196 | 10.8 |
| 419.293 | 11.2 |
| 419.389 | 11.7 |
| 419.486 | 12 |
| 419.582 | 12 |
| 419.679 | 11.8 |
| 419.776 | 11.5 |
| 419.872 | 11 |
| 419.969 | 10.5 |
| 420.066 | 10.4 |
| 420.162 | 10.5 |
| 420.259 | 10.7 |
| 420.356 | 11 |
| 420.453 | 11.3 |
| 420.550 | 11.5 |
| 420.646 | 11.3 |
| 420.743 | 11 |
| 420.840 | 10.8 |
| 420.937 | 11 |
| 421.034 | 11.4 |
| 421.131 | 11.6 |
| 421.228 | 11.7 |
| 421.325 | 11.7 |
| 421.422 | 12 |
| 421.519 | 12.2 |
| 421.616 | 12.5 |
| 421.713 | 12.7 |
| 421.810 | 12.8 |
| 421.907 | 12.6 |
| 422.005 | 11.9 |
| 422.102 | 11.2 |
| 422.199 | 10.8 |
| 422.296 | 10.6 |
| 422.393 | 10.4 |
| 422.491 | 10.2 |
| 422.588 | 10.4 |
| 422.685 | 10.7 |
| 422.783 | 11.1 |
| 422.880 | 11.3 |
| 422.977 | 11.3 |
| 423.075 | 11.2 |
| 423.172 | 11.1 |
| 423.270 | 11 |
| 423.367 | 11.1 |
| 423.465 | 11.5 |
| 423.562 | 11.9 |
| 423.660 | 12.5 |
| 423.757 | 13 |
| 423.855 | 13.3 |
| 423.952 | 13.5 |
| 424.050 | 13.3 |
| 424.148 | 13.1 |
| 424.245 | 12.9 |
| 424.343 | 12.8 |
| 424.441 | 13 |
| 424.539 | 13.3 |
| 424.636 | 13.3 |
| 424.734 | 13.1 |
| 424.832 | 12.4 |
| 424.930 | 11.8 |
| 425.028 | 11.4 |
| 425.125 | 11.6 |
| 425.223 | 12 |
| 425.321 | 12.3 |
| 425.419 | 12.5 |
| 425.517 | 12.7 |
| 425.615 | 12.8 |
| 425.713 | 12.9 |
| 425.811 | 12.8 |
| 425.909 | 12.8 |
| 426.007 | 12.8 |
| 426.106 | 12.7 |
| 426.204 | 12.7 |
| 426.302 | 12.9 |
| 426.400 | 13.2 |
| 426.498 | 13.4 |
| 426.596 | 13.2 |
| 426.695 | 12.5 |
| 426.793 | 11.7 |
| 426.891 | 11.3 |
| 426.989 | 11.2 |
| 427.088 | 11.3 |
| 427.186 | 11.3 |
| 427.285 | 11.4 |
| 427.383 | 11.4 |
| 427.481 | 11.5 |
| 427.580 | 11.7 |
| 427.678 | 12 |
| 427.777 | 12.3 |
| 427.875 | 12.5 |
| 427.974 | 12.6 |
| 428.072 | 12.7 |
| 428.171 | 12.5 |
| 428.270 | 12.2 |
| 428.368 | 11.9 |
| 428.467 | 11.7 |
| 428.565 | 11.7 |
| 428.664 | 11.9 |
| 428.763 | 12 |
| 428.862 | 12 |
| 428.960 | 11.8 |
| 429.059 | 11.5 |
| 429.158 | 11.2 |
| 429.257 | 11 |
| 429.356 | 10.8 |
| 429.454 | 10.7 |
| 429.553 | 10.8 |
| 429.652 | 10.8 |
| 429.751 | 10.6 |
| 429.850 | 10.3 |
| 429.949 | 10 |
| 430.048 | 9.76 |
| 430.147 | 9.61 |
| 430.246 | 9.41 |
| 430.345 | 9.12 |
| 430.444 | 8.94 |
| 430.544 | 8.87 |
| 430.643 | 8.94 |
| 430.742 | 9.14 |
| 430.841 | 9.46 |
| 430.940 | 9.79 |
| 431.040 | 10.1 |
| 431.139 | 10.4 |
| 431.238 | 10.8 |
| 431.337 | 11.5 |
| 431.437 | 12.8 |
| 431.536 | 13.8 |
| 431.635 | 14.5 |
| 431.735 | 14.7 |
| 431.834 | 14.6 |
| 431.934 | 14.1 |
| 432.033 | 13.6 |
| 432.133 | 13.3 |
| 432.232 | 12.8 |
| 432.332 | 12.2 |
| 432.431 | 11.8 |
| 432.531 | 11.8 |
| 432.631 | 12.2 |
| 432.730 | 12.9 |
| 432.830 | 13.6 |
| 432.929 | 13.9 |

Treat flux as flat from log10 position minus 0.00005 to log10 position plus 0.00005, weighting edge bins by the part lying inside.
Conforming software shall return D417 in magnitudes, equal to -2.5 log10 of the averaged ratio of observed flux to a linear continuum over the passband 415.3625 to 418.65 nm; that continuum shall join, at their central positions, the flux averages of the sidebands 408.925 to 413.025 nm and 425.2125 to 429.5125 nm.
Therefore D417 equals 0.08 mag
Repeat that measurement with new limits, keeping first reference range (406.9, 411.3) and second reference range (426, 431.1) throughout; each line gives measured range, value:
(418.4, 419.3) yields 0.04 mag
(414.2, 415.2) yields 0.10 mag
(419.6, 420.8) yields 0.02 mag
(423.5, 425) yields -0.14 mag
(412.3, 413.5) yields 0.07 mag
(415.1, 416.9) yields 0.04 mag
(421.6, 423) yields -0.01 mag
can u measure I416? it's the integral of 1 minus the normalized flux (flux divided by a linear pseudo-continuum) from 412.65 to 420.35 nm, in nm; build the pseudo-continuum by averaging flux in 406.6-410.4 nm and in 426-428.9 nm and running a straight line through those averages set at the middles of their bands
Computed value 0.64 nm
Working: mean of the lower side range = 11.3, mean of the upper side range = 12.1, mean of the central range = 10.7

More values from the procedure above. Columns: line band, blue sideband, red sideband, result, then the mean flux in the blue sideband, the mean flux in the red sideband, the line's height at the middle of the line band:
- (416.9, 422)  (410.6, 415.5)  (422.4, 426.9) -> 0.231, 10.8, 12.3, 11.6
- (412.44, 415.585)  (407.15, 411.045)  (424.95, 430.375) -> 0.271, 11.4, 11.7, 11.5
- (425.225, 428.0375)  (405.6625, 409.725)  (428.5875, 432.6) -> -0.257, 11.2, 11.3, 11.3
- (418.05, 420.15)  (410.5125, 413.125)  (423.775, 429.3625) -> 0.136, 11.1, 12.3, 11.7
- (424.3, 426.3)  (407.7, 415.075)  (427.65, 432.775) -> -0.208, 11.1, 11.5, 11.4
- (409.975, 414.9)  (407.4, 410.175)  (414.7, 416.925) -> 0.110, 11.5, 10.8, 11.1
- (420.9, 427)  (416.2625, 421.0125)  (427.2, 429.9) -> -0.479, 10.8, 11.6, 11.2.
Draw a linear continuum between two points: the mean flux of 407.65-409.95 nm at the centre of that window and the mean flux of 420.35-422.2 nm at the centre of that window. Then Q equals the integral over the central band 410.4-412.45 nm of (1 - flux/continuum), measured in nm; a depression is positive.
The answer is 0.073 nm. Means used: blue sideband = 11.7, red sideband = 11.7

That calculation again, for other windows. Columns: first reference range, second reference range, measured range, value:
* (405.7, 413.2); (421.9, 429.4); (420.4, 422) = 0.002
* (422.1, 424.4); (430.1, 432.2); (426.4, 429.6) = -0.098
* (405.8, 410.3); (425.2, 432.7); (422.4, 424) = 0.004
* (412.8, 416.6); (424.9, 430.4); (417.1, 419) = 0.075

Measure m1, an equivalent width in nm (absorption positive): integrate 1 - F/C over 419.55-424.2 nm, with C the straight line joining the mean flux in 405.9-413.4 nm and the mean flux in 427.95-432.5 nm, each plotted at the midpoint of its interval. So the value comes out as -0.109 nm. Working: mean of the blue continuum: 11.1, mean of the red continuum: 11.4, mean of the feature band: 11.5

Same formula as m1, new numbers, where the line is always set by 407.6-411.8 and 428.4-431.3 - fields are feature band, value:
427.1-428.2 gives -0.144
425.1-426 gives -0.156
